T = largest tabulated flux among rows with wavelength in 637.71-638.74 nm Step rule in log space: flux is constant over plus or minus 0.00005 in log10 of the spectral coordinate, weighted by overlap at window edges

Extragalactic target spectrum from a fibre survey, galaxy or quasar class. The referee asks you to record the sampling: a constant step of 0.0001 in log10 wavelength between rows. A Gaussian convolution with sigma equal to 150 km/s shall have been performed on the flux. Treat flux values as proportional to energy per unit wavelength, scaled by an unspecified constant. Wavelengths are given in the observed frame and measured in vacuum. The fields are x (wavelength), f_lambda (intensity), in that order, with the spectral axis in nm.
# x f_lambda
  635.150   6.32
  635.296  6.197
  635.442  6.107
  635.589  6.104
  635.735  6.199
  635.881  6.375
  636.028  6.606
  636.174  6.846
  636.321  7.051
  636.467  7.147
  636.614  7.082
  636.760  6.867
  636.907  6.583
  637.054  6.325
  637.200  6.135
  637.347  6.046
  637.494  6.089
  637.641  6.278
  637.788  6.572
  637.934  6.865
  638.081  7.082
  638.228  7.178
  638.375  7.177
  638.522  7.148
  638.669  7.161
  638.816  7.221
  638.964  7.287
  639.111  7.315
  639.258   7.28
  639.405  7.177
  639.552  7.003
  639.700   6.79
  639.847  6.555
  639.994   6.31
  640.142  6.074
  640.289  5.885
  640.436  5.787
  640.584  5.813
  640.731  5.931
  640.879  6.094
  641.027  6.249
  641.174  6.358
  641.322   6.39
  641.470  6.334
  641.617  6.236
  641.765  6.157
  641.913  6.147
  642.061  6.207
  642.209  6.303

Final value 7.178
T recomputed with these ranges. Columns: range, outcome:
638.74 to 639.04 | 7.287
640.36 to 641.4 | 6.39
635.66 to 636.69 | 7.147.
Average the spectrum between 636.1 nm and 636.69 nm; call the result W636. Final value 7.04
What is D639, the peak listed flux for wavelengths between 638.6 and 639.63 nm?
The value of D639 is 7.315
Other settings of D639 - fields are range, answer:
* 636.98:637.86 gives 6.572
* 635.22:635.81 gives 6.199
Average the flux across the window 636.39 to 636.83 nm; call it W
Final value 7.04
